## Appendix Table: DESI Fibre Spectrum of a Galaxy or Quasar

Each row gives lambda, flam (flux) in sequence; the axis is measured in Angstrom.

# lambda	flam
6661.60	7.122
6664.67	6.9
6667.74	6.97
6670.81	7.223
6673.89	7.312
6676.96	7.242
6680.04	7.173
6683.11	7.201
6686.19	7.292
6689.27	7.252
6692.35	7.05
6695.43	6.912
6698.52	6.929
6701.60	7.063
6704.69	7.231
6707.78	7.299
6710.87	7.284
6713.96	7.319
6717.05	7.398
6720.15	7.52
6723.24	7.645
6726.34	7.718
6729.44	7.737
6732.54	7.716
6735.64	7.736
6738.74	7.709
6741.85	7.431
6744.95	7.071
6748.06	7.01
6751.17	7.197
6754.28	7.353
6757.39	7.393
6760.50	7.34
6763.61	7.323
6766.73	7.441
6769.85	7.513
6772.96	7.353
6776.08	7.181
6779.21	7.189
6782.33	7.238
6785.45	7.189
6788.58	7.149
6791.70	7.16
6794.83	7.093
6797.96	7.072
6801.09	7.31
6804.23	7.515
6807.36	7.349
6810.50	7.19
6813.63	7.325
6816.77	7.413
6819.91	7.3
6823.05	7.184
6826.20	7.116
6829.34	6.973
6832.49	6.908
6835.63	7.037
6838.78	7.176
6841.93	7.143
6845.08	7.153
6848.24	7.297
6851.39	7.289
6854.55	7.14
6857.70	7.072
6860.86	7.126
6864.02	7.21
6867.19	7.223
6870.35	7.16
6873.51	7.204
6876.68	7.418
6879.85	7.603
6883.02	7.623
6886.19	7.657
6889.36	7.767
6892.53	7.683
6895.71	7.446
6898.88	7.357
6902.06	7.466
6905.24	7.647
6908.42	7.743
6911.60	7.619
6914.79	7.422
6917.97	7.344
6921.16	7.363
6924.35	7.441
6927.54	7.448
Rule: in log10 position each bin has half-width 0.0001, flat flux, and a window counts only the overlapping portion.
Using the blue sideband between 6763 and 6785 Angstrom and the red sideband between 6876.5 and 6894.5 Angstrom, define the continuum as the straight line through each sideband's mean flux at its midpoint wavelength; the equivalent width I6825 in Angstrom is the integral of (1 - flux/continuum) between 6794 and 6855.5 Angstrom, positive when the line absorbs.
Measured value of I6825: 2.1 Angstrom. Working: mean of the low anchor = 7.31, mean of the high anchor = 7.64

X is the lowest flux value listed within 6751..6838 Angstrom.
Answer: 6.908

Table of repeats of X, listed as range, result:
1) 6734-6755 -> 7.01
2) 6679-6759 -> 6.912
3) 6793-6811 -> 7.072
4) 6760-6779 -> 7.181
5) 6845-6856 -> 7.14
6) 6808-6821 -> 7.19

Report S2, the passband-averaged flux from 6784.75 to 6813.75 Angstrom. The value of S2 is 7.23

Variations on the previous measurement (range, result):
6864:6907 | 7.47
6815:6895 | 7.28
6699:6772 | 7.4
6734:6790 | 7.32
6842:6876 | 7.19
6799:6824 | 7.32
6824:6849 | 7.09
